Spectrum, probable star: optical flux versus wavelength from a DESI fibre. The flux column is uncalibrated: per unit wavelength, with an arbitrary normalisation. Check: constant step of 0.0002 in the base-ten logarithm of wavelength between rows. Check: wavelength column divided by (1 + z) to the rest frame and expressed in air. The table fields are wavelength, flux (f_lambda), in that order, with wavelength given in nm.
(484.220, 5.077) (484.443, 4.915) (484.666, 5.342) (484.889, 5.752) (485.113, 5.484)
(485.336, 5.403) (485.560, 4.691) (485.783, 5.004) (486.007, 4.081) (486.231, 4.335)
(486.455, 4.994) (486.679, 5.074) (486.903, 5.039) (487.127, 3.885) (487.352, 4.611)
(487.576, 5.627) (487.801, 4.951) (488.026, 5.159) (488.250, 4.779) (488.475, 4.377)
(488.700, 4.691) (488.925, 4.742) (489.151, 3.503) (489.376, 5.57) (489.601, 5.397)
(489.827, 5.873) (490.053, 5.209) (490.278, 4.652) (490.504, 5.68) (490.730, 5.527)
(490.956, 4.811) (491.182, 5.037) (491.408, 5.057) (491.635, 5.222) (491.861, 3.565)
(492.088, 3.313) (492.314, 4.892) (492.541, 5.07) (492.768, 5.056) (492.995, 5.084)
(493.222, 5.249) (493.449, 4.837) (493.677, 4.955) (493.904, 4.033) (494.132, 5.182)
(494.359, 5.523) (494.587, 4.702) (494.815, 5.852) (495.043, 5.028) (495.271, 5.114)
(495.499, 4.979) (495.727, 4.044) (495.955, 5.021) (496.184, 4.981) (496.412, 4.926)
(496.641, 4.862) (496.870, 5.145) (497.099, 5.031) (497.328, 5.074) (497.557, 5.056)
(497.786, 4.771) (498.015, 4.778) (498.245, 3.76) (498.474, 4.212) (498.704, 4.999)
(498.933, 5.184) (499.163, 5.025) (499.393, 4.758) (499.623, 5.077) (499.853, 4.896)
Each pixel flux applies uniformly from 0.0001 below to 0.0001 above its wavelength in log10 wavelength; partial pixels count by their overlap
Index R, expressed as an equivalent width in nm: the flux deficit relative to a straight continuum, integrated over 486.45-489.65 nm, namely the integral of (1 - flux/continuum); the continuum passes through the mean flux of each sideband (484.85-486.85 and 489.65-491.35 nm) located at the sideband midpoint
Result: 0.18 nm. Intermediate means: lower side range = 4.95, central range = 4.81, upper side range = 5.25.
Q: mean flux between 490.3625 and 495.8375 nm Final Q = 4.91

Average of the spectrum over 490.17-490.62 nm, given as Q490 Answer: 5.17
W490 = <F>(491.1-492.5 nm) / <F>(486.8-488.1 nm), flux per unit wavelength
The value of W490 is 0.93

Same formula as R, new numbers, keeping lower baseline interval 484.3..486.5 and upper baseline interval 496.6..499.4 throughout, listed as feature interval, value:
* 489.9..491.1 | -0.07 nm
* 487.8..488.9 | 0.04 nm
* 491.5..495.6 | 0.01 nm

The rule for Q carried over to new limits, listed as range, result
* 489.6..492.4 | 4.92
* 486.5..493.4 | 4.89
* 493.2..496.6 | 4.95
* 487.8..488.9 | 4.77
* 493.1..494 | 4.79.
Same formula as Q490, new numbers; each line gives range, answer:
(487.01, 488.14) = 4.85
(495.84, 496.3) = 5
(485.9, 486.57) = 4.48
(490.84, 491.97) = 4.75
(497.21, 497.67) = 5.07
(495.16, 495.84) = 4.71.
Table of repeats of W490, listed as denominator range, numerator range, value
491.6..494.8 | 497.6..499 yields 0.97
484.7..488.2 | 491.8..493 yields 0.91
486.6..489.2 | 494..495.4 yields 1.10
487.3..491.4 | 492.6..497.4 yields 0.99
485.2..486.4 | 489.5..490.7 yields 1.13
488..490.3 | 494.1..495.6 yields 1.06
